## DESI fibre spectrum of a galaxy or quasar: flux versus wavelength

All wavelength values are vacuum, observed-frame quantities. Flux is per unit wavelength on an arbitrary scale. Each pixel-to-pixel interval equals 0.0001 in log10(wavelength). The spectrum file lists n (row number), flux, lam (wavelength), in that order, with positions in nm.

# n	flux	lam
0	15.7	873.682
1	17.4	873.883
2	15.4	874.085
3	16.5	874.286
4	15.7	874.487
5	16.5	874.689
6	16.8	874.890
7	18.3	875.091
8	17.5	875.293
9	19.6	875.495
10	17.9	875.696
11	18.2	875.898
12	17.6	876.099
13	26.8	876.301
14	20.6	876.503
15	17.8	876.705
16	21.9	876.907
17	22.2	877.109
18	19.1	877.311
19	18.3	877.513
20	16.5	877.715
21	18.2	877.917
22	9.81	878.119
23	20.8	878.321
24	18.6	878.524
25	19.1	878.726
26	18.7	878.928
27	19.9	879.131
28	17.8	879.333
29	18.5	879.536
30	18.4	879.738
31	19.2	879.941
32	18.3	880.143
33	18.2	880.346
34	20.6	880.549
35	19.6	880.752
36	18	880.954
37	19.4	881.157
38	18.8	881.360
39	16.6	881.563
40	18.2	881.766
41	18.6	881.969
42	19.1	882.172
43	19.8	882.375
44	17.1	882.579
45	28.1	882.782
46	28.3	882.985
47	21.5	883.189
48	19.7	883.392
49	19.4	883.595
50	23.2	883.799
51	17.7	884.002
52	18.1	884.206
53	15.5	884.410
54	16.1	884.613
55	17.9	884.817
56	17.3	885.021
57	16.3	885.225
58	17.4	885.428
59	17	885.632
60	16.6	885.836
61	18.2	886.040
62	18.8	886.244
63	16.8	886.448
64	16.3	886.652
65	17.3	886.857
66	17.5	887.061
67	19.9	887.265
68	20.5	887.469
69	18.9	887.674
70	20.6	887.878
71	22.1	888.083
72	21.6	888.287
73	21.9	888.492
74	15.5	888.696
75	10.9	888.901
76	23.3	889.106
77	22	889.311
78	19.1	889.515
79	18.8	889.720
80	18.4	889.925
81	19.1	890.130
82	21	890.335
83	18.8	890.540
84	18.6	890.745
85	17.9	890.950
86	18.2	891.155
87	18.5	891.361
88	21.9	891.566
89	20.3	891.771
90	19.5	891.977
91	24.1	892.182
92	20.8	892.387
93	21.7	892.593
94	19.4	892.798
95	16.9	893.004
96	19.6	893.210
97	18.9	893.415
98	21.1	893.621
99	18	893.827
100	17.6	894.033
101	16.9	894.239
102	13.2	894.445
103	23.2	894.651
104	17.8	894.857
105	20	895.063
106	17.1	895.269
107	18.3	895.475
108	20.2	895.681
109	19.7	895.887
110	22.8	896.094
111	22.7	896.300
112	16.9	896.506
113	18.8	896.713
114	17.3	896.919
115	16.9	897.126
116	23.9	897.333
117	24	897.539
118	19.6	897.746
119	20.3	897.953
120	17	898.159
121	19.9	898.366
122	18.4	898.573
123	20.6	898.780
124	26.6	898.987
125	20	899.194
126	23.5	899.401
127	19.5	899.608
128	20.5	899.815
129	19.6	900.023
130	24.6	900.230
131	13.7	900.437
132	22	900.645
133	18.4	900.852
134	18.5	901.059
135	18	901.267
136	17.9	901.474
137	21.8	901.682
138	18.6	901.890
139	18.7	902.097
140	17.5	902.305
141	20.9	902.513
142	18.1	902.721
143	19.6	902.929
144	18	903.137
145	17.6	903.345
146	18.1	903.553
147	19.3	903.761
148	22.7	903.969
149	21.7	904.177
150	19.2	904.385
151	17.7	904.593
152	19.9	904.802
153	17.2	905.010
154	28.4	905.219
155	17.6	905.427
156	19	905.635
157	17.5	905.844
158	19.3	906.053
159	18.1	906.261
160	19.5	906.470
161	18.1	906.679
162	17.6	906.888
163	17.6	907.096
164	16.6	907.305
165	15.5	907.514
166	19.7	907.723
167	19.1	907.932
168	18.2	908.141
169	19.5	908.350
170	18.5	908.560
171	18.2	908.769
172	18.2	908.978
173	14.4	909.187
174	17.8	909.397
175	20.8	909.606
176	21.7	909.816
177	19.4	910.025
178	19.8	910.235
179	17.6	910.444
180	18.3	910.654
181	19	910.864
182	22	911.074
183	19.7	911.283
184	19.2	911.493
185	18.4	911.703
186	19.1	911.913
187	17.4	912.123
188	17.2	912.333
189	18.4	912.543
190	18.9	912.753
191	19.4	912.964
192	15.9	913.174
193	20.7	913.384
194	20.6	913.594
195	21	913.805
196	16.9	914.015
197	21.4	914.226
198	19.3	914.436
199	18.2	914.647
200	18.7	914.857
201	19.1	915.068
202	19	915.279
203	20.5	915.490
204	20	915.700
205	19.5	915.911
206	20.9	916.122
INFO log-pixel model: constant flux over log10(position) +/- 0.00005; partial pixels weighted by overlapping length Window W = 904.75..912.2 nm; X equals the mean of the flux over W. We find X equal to 18.8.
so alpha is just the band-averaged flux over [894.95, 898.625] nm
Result 19.7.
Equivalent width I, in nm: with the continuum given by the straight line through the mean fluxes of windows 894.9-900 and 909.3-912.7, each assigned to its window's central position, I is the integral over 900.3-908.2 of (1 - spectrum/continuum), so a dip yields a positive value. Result 0.297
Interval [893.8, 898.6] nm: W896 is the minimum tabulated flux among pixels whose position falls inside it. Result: 13.2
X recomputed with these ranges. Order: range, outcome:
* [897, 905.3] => 19.9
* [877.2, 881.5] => 18.4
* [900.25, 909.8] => 18.8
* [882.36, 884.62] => 20.6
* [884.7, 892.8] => 19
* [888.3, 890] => 18.9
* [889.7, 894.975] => 19.2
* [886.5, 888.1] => 18.9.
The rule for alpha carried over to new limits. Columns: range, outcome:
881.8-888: 19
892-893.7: 20.3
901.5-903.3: 19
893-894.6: 18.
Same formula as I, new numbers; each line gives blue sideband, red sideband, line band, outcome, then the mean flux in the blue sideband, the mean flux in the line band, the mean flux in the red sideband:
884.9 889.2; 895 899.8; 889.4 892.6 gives -0.120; 18.3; 19.7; 20.2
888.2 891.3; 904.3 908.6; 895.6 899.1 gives -0.269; 19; 20.3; 18.8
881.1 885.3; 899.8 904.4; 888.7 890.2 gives 0.061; 19.4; 18.6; 19.3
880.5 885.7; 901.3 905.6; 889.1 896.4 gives -0.076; 19.2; 19.5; 19.5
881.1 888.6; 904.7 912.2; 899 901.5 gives -0.138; 19.1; 20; 18.8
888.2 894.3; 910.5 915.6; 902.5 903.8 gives 0.039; 19.4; 18.6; 19.1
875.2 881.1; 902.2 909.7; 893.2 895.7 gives 0.042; 18.9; 18.5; 18.8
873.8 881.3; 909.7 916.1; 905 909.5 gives 0.154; 18.5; 18.5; 19.2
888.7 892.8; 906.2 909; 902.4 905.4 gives -0.220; 19.5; 19.8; 18.2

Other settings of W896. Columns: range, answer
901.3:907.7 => 15.5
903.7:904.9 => 17.7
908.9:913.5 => 14.4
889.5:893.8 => 16.9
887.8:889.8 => 10.9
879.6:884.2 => 16.6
